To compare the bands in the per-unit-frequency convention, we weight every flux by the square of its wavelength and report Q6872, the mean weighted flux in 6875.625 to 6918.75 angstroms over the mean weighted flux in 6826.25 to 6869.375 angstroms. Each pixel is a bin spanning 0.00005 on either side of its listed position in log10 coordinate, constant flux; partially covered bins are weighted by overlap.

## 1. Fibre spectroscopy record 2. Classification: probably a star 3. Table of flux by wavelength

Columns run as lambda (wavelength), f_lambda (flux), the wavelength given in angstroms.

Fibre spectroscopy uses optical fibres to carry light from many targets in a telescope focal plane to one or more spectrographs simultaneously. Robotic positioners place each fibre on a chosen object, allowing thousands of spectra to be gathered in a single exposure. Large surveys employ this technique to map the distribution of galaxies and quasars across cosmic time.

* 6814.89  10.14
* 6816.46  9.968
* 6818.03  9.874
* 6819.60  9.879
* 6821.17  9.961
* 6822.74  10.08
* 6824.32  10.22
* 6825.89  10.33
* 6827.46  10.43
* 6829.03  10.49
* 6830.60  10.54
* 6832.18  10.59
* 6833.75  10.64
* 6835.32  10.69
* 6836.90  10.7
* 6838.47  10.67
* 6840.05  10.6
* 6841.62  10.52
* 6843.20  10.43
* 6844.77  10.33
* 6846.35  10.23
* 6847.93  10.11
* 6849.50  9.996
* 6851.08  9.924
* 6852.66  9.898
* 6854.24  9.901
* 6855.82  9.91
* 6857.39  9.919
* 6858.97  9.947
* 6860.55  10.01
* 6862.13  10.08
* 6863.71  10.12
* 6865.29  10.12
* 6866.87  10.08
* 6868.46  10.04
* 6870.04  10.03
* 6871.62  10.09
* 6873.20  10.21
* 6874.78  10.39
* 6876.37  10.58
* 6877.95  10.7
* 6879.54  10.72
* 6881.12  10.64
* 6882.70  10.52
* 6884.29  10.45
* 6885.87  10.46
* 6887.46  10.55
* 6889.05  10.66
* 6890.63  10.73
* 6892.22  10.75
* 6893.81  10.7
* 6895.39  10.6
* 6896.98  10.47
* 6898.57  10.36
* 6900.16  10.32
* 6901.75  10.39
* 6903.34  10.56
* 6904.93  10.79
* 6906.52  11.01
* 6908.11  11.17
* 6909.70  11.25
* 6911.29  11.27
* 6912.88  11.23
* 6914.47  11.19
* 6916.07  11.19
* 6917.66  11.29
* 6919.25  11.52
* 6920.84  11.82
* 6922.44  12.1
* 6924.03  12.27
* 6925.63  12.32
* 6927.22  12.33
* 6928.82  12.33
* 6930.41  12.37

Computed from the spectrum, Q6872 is 1.1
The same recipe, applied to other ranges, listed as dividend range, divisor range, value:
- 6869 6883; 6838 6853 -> 1.02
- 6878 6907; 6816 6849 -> 1.04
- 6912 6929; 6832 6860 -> 1.17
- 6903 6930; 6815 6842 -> 1.14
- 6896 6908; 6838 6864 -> 1.06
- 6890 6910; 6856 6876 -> 1.07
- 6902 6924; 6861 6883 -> 1.11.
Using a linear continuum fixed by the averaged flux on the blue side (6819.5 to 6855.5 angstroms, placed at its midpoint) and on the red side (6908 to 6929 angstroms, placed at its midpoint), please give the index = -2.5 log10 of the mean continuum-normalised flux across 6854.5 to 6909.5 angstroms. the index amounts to 0.06 mag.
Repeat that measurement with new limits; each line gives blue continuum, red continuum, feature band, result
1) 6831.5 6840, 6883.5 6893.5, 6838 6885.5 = 0.041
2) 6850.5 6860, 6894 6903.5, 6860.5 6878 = -0.010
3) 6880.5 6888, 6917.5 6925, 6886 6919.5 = 0.034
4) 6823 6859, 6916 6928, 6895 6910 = 0.083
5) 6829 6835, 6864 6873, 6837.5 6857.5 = 0.018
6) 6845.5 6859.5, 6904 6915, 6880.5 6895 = 0.008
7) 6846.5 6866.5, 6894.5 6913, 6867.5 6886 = -0.007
